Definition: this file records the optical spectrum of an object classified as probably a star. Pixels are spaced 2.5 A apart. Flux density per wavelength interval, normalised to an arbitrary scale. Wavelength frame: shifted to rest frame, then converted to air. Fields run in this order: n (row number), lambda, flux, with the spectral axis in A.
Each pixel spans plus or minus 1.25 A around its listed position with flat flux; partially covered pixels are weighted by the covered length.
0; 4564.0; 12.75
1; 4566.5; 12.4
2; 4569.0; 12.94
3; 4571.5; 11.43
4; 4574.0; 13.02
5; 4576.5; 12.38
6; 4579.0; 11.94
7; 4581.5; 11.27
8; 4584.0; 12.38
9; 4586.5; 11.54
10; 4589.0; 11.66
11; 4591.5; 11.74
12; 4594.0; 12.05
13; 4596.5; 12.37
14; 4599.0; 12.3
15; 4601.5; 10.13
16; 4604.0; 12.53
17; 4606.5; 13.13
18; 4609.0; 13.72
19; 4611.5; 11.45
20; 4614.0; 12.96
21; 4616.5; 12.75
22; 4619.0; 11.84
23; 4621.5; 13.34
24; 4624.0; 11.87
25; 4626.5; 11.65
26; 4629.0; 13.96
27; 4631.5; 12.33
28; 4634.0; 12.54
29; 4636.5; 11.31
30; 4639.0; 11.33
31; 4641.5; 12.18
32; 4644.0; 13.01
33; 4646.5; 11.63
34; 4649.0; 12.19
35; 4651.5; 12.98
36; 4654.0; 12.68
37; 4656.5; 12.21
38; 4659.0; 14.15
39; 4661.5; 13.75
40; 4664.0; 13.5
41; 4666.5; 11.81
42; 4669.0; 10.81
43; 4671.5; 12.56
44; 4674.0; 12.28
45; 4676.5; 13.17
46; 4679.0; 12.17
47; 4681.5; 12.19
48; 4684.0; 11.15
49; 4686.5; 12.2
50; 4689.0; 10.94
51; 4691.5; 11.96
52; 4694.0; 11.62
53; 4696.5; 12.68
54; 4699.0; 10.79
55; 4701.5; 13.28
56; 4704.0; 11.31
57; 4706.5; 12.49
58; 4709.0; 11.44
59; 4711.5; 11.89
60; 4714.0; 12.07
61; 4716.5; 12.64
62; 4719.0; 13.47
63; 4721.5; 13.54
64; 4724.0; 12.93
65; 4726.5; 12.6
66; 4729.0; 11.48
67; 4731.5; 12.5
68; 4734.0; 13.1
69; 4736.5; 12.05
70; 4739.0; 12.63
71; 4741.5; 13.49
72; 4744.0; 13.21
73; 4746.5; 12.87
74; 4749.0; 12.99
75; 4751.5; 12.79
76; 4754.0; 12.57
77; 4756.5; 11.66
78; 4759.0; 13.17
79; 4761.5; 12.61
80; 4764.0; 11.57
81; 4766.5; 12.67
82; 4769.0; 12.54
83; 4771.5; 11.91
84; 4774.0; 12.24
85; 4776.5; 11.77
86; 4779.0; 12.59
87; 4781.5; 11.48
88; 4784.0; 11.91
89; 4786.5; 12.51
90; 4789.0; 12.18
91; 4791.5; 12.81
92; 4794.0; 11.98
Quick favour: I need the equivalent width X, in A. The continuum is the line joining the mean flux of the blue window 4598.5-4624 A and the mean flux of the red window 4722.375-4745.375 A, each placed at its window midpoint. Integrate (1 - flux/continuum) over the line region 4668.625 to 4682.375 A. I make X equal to 0.3 A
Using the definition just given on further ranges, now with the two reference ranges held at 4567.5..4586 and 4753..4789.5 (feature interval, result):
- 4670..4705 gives 0.53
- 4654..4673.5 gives -0.76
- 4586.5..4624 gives -0.20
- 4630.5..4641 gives 0.26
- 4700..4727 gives -0.64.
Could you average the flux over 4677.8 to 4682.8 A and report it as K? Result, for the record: 12.2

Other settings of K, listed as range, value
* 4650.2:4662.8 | 13.2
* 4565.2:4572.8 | 12.3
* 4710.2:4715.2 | 12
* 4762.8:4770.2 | 12.3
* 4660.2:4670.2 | 12.5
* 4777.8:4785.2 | 12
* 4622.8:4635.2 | 12.5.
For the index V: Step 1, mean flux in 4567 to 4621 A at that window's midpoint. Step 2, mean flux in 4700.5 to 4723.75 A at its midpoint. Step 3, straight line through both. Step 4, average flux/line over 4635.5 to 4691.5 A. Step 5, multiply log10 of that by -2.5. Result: 0.01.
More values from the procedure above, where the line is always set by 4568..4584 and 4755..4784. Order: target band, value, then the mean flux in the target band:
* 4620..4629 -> -0.029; 12.5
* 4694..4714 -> 0.020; 12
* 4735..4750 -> -0.060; 12.9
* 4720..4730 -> -0.044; 12.7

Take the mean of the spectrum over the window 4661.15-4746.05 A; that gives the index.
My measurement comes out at 12.3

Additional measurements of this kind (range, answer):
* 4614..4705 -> 12.3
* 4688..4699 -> 11.7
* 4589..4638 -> 12.3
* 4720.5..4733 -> 12.6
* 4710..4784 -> 12.5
